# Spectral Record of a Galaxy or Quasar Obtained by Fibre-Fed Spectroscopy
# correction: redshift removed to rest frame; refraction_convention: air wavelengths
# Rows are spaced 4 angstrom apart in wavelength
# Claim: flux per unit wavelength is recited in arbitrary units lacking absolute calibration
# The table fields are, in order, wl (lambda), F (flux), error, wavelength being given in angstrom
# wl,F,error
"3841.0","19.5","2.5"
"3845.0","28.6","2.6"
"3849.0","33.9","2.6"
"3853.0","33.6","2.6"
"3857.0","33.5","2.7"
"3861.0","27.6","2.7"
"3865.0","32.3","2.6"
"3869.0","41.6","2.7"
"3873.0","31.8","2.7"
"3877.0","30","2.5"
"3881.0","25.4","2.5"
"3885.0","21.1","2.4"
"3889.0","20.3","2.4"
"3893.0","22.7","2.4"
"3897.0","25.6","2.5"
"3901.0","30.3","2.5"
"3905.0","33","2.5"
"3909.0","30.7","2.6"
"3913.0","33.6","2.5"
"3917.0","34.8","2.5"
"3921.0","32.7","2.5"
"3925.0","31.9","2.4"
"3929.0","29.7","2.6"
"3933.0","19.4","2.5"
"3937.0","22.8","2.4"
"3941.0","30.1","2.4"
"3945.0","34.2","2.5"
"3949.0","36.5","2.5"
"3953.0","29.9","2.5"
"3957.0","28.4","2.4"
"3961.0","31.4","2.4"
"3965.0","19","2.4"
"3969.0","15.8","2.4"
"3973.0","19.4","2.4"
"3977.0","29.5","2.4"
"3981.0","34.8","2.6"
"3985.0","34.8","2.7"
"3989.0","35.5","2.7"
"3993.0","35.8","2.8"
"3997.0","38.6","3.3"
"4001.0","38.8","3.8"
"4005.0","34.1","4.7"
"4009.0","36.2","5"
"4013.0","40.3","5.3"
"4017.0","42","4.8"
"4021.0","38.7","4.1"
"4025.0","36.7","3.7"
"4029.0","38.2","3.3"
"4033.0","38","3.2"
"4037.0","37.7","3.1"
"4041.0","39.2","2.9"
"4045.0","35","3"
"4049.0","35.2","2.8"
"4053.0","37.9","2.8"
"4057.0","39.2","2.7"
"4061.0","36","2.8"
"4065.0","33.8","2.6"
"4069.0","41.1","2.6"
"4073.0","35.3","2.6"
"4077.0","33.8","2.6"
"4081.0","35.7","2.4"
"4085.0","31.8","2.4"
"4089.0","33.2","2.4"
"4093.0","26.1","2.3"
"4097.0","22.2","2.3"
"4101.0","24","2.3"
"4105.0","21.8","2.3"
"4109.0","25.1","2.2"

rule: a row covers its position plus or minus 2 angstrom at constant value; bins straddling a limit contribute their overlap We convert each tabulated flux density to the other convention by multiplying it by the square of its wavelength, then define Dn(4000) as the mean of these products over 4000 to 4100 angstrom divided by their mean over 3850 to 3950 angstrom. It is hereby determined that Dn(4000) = 1.29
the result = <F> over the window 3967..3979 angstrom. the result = 21.6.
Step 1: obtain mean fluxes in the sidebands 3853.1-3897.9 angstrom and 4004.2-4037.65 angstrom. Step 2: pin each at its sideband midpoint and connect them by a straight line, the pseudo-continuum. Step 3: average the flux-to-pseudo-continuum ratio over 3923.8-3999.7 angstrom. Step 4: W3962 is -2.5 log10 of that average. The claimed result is 0.17 mag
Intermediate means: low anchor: 28.6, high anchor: 38.1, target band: 29.4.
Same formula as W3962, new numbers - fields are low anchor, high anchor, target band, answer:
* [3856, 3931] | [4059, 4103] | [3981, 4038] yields -0.20 mag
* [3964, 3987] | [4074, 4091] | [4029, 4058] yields -0.21 mag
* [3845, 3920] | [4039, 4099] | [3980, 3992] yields -0.09 mag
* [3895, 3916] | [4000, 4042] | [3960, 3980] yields 0.44 mag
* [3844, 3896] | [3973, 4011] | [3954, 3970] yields 0.33 mag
